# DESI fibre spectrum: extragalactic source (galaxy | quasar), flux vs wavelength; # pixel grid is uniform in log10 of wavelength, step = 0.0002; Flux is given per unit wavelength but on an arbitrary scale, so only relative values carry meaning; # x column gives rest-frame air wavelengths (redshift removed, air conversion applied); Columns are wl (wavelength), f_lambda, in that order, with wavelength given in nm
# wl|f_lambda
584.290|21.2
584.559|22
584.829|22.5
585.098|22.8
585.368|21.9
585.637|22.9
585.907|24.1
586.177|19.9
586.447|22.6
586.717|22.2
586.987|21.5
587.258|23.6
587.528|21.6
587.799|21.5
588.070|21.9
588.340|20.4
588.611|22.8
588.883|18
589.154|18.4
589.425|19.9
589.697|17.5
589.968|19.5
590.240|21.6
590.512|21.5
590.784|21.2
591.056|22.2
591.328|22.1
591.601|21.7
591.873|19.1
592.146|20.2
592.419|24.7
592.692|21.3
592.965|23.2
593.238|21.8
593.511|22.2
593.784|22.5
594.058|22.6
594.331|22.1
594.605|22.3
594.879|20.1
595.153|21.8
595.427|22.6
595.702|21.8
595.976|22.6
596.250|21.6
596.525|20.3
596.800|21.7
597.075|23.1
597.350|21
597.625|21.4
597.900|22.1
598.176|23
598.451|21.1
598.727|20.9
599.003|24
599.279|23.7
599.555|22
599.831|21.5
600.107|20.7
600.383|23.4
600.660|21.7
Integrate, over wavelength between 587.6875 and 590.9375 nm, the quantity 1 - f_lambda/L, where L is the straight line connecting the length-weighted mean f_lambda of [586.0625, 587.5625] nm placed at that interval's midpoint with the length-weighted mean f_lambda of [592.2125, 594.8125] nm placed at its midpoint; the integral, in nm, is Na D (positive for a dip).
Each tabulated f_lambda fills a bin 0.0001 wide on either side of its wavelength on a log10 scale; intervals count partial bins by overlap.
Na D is 0.26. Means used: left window 22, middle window 20.4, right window 22.4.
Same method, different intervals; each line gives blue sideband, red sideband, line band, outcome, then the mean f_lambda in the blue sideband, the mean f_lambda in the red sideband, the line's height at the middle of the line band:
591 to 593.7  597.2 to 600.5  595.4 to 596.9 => 0.02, 21.9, 22.1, 22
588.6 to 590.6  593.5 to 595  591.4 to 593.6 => -0.07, 19.7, 22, 21.1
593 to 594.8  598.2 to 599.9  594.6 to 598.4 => 0.08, 22.2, 22.3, 22.3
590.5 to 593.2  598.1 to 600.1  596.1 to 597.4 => 0.03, 21.7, 22.2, 22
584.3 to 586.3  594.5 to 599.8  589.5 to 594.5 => 0.13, 22.2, 21.9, 22.1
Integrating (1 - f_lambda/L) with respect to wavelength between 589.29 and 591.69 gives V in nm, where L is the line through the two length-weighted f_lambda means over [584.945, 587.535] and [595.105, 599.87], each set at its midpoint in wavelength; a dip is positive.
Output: 0.16 nm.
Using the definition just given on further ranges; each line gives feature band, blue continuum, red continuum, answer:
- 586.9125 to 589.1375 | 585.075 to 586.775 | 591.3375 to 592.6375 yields 0.08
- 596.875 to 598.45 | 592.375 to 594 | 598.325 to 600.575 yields 0.02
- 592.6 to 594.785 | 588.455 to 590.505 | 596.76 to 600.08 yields -0.14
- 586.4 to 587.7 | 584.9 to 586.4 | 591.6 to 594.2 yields 0.00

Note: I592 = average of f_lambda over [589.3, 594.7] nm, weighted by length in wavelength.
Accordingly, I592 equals 21.5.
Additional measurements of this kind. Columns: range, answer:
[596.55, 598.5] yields 21.9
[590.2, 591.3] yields 21.7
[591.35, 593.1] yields 21.7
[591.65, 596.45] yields 21.9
